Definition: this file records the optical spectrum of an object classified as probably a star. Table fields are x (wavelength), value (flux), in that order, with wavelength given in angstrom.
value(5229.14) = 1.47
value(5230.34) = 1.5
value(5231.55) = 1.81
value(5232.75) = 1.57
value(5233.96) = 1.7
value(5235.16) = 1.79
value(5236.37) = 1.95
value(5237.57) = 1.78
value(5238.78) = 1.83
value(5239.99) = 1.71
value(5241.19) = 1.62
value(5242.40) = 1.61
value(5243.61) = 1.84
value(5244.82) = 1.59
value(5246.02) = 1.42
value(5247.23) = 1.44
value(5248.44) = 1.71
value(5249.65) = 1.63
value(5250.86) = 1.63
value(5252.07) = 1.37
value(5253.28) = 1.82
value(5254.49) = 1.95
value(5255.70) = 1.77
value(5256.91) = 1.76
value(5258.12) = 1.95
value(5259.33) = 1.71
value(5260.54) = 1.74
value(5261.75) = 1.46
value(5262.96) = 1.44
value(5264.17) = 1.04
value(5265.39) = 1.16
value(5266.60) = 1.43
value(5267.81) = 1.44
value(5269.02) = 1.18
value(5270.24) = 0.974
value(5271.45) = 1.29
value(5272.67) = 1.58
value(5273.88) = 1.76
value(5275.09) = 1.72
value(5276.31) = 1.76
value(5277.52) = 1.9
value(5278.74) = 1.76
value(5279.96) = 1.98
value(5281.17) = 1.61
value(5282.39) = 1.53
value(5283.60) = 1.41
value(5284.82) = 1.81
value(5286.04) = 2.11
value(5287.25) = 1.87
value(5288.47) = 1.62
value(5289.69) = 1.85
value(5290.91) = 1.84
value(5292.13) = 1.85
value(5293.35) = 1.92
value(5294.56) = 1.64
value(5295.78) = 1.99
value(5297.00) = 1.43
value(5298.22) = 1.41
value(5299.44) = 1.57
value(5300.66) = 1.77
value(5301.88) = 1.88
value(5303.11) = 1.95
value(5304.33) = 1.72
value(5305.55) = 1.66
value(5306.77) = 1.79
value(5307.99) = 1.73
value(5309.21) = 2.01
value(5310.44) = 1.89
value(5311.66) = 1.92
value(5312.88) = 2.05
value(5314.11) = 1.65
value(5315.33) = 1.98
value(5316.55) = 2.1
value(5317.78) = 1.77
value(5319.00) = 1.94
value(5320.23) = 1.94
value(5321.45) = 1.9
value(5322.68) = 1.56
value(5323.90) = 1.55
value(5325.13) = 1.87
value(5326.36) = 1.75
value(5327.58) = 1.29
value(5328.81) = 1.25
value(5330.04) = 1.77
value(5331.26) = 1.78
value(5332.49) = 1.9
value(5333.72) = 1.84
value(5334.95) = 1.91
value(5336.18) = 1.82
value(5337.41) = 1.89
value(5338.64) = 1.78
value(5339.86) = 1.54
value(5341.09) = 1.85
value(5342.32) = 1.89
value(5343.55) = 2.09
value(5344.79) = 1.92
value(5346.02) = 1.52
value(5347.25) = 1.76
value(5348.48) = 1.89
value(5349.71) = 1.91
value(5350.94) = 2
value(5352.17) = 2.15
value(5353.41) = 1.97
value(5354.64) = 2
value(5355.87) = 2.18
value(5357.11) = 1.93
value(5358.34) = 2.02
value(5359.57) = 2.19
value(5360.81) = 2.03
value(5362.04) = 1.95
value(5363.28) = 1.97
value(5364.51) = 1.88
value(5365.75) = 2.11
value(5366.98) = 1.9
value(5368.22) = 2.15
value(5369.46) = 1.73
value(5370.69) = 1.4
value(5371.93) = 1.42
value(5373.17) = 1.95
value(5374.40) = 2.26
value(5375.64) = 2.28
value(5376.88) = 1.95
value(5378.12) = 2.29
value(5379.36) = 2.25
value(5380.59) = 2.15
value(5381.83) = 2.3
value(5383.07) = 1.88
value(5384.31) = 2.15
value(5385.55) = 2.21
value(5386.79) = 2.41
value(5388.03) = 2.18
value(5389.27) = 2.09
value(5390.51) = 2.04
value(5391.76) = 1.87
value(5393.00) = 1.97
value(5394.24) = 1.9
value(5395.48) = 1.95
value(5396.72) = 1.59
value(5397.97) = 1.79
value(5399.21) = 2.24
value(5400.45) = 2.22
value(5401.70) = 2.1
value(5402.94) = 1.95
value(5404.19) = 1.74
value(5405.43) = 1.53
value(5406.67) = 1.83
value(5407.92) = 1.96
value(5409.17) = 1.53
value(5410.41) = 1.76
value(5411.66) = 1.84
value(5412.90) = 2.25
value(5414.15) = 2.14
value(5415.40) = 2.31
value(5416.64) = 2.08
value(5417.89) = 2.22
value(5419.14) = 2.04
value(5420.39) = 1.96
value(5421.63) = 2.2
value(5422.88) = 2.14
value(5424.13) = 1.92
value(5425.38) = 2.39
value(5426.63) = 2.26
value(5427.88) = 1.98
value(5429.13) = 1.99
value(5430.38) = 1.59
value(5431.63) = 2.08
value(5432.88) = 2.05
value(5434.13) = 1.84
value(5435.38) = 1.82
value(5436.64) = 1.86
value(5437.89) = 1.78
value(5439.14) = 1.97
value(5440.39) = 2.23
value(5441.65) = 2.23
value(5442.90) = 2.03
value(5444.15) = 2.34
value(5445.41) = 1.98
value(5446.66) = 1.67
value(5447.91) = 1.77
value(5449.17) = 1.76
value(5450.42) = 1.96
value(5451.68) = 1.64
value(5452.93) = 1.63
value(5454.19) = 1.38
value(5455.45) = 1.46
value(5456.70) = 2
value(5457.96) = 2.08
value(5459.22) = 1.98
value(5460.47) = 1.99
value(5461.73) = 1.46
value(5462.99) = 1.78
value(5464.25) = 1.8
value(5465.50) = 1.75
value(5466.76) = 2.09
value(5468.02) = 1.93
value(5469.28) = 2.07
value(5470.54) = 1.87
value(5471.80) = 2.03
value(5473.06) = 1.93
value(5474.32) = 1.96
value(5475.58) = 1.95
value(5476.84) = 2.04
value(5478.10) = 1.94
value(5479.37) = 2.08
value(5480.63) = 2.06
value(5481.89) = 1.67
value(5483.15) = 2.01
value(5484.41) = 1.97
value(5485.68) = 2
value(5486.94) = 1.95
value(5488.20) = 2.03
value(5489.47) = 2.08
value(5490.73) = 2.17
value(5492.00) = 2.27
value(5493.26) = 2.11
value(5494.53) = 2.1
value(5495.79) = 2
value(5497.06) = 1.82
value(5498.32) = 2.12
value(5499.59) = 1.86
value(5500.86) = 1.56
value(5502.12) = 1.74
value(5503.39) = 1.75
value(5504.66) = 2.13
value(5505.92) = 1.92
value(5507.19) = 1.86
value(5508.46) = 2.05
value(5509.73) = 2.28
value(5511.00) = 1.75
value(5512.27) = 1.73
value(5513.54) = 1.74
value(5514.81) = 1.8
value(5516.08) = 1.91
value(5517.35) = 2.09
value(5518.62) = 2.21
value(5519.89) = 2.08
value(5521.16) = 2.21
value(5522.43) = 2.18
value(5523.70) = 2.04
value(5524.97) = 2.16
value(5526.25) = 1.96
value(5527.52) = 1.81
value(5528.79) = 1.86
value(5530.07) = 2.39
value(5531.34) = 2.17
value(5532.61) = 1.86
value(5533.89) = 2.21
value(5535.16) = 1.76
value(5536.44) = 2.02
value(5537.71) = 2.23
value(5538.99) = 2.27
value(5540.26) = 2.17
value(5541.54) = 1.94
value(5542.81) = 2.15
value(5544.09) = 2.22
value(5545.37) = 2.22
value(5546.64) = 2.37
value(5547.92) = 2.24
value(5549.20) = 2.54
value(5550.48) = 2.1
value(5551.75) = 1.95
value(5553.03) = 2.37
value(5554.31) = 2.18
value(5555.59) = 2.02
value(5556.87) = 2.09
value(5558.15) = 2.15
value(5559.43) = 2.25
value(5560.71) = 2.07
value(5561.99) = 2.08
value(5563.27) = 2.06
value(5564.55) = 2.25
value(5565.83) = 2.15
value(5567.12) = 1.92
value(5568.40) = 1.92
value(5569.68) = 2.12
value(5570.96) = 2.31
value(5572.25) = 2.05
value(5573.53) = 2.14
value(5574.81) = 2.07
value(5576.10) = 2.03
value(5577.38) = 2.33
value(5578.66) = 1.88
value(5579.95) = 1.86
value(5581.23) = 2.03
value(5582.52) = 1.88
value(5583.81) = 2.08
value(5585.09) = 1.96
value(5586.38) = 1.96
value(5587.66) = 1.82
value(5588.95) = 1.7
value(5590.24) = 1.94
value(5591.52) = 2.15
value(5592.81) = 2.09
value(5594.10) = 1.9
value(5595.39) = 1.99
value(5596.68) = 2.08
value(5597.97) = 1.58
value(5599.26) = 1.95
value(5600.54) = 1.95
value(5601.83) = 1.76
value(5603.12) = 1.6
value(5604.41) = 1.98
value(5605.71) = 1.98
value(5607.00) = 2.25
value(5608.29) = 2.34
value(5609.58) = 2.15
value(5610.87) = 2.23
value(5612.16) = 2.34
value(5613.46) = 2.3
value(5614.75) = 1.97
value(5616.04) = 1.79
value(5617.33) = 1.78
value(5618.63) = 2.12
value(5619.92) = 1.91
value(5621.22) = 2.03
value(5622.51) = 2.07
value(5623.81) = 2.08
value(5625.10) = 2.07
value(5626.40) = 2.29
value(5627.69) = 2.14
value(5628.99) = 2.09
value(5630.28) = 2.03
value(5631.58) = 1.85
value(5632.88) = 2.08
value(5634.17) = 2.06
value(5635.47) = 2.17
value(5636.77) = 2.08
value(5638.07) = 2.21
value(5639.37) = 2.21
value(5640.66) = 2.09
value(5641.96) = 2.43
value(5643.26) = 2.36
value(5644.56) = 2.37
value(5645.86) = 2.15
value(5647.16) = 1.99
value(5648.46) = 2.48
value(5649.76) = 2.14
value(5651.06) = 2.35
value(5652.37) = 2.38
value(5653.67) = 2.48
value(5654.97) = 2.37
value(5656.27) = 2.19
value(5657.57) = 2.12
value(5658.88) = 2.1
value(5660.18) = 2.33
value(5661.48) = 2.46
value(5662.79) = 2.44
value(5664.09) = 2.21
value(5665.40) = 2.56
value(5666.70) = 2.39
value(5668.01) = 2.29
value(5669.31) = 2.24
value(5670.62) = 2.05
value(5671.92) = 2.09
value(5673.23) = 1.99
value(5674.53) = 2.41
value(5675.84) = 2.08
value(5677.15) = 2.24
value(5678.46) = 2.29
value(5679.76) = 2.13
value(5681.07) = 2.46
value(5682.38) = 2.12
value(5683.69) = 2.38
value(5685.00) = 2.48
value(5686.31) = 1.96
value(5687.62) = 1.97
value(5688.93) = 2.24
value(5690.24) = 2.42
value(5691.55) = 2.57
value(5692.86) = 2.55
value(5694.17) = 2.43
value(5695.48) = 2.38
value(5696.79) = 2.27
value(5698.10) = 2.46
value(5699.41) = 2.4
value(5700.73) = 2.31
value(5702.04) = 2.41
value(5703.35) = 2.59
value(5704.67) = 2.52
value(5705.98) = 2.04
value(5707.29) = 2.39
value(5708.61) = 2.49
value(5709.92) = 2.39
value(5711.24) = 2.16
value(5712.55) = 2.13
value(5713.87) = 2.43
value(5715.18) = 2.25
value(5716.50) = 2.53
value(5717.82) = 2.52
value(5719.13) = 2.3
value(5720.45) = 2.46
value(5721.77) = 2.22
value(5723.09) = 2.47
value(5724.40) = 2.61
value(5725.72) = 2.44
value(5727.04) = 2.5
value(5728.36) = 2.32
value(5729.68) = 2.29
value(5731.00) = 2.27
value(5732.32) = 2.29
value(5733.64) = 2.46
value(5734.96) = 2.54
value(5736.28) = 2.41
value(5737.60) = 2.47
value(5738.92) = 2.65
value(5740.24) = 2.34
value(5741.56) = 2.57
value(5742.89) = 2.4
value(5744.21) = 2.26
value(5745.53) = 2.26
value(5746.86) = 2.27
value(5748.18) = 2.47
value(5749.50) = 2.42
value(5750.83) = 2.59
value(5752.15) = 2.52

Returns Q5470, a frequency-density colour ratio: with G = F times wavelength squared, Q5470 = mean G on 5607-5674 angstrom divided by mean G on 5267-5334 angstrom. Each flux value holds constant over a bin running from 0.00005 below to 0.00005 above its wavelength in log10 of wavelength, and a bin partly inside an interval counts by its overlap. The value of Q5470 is 1.43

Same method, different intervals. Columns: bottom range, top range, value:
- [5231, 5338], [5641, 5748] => 1.59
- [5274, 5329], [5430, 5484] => 1.14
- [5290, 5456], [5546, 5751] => 1.28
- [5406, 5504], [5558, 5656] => 1.13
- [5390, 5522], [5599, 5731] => 1.24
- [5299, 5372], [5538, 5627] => 1.22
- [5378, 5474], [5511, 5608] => 1.09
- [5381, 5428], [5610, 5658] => 1.16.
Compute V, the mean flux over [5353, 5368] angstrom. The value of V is 2.02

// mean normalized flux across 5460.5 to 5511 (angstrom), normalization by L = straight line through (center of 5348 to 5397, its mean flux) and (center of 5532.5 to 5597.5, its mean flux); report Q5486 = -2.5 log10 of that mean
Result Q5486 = 0.06 mag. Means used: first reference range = 2.01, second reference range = 2.08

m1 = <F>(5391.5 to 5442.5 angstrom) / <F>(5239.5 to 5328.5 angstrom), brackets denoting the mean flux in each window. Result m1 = 1.2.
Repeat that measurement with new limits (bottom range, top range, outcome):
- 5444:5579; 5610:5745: 1.14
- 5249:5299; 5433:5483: 1.16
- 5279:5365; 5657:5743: 1.28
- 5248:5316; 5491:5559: 1.22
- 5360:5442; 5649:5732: 1.16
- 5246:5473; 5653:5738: 1.26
